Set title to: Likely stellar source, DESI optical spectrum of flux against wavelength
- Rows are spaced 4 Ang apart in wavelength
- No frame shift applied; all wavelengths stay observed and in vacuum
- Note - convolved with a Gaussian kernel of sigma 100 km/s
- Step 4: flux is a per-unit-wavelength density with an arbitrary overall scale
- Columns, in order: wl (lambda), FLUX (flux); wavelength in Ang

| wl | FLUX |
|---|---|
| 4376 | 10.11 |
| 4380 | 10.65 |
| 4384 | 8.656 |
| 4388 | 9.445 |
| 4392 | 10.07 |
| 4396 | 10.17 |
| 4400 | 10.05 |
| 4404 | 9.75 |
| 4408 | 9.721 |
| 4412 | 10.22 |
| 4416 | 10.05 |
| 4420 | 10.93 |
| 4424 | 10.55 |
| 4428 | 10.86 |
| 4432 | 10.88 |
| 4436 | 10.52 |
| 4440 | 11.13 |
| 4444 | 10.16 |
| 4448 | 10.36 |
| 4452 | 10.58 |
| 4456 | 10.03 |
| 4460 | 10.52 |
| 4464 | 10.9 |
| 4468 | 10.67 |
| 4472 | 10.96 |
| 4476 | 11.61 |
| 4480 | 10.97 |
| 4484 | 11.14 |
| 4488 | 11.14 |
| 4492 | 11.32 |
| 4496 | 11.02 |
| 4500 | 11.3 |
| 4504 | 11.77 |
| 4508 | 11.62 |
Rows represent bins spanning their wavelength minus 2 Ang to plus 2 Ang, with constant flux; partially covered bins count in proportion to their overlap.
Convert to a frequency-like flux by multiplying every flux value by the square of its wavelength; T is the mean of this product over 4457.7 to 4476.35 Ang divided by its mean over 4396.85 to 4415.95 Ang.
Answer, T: 1.12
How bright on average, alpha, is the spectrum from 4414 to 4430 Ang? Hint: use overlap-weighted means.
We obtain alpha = 10.6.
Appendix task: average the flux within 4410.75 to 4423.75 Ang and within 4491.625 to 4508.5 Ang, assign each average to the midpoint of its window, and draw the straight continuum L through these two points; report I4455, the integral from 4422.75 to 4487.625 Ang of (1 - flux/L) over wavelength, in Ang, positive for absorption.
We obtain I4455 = 0.7 Ang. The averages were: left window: 10.4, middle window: 10.8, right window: 11.4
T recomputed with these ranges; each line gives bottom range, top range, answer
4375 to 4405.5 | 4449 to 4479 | 1.13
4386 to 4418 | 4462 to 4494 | 1.16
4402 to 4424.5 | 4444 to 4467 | 1.05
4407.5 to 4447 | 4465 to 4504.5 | 1.09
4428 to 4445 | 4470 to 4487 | 1.06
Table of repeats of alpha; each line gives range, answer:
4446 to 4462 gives 10.4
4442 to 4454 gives 10.4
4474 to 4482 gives 11.3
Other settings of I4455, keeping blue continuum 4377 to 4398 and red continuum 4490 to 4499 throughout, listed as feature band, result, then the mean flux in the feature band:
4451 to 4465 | 0.32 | 10.5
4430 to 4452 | -0.23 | 10.6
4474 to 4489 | -0.27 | 11.2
